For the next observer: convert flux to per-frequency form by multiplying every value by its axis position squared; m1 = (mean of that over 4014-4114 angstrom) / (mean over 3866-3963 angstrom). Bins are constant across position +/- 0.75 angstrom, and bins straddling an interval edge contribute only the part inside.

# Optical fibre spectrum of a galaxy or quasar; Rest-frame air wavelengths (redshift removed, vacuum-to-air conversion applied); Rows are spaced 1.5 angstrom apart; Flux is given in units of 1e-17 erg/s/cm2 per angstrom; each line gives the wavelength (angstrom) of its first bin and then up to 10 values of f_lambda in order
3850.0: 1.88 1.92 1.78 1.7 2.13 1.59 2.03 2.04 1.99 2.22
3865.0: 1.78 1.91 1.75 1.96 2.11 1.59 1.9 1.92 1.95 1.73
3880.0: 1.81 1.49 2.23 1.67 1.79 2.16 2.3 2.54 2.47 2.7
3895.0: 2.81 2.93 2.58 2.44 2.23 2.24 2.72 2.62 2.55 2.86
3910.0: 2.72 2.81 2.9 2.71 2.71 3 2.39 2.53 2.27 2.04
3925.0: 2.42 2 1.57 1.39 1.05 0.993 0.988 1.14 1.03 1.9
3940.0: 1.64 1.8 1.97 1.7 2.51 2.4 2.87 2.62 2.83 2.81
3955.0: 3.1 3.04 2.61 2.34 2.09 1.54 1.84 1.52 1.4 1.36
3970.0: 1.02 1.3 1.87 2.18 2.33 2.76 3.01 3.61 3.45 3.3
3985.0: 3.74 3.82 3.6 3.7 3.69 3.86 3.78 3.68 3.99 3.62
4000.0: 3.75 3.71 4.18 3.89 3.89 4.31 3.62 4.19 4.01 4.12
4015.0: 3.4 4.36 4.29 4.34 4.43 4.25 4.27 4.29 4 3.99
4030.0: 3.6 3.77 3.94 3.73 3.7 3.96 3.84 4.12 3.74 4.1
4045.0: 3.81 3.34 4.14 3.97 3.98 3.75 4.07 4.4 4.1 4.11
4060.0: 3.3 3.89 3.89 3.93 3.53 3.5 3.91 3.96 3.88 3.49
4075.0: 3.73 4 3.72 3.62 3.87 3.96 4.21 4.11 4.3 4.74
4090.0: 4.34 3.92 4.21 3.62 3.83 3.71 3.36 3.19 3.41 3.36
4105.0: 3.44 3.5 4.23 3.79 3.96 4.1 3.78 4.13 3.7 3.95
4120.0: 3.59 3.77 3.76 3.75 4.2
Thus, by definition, 1.9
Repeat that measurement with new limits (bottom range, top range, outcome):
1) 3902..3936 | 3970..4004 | 1.54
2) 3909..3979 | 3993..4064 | 1.96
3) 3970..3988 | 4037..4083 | 1.43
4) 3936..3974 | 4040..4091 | 2.04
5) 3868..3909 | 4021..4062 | 1.92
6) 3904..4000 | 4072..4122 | 1.67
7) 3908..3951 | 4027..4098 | 1.99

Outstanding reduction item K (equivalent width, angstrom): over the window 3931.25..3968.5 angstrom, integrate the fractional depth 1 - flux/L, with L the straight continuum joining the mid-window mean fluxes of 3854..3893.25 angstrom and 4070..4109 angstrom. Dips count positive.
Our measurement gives 8.93 angstrom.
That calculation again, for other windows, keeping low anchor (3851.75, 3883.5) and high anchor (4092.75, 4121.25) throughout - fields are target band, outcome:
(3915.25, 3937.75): 4.7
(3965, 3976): 4.5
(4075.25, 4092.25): -2.5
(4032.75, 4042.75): -2.1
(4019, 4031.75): -4.2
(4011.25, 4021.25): -3.6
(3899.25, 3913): -2.6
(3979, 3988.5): -2.6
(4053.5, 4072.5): -2.8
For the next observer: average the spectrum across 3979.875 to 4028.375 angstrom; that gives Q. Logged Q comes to 3.91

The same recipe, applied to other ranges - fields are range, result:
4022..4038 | 3.95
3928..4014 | 2.7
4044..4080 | 3.84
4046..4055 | 3.9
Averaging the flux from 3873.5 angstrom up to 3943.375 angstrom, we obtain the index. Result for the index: 2.14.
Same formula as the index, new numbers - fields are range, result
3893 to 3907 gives 2.58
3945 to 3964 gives 2.52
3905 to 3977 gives 2.11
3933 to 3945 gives 1.51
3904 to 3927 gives 2.58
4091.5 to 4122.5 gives 3.74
